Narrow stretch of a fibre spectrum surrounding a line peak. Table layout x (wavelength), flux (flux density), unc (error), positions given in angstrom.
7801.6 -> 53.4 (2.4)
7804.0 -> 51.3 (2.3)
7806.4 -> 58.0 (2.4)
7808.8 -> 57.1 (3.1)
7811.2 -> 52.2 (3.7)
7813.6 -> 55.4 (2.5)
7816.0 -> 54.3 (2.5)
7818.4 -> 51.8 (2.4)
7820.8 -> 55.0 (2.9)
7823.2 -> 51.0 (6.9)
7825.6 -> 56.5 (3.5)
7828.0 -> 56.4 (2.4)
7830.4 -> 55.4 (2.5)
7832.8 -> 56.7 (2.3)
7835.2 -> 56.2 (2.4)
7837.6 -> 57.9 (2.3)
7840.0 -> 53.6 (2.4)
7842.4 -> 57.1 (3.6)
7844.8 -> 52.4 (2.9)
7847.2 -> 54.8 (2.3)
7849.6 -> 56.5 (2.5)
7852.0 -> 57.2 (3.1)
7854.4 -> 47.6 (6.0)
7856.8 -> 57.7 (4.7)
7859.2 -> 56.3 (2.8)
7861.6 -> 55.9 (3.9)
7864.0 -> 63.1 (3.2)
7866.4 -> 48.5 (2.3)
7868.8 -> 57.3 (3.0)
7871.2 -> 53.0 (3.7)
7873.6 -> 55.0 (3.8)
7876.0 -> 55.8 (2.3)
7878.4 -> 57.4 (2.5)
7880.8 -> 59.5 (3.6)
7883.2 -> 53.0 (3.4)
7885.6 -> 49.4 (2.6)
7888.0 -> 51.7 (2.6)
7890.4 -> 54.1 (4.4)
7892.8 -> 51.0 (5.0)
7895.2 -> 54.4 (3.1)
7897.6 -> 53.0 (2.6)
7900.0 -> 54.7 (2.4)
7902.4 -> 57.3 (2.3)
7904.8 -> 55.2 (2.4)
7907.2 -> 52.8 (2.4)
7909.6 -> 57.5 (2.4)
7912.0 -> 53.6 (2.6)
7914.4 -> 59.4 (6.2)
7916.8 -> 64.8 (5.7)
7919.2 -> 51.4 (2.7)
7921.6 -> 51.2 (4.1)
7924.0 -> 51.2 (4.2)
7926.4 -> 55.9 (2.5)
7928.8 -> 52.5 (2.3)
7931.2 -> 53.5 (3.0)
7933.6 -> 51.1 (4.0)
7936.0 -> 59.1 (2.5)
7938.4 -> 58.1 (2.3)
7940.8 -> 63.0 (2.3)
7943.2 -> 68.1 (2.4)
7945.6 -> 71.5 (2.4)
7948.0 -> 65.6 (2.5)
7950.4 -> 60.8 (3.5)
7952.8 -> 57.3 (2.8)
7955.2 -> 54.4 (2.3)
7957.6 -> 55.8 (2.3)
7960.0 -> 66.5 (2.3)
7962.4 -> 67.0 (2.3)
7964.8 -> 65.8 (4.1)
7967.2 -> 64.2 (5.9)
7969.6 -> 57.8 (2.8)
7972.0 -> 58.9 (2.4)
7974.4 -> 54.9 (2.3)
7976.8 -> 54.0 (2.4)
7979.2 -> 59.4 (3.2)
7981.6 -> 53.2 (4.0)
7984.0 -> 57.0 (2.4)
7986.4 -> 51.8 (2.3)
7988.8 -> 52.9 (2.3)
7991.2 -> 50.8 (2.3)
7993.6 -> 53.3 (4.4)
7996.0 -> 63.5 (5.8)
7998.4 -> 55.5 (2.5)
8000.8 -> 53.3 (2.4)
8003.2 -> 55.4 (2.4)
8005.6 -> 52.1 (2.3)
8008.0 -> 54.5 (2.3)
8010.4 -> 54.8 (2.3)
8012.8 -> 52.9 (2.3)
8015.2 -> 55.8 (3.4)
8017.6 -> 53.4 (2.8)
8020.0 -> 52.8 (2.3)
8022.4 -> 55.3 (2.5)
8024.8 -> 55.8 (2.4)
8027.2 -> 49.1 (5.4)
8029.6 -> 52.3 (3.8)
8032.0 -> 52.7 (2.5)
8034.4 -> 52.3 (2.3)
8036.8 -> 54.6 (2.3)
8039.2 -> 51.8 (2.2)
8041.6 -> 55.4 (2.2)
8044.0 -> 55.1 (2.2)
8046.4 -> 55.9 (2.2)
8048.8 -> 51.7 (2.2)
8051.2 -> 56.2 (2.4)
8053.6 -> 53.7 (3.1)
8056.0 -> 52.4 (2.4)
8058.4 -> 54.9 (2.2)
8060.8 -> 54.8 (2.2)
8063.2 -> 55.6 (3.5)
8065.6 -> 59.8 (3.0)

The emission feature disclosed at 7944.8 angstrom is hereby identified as [S II]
